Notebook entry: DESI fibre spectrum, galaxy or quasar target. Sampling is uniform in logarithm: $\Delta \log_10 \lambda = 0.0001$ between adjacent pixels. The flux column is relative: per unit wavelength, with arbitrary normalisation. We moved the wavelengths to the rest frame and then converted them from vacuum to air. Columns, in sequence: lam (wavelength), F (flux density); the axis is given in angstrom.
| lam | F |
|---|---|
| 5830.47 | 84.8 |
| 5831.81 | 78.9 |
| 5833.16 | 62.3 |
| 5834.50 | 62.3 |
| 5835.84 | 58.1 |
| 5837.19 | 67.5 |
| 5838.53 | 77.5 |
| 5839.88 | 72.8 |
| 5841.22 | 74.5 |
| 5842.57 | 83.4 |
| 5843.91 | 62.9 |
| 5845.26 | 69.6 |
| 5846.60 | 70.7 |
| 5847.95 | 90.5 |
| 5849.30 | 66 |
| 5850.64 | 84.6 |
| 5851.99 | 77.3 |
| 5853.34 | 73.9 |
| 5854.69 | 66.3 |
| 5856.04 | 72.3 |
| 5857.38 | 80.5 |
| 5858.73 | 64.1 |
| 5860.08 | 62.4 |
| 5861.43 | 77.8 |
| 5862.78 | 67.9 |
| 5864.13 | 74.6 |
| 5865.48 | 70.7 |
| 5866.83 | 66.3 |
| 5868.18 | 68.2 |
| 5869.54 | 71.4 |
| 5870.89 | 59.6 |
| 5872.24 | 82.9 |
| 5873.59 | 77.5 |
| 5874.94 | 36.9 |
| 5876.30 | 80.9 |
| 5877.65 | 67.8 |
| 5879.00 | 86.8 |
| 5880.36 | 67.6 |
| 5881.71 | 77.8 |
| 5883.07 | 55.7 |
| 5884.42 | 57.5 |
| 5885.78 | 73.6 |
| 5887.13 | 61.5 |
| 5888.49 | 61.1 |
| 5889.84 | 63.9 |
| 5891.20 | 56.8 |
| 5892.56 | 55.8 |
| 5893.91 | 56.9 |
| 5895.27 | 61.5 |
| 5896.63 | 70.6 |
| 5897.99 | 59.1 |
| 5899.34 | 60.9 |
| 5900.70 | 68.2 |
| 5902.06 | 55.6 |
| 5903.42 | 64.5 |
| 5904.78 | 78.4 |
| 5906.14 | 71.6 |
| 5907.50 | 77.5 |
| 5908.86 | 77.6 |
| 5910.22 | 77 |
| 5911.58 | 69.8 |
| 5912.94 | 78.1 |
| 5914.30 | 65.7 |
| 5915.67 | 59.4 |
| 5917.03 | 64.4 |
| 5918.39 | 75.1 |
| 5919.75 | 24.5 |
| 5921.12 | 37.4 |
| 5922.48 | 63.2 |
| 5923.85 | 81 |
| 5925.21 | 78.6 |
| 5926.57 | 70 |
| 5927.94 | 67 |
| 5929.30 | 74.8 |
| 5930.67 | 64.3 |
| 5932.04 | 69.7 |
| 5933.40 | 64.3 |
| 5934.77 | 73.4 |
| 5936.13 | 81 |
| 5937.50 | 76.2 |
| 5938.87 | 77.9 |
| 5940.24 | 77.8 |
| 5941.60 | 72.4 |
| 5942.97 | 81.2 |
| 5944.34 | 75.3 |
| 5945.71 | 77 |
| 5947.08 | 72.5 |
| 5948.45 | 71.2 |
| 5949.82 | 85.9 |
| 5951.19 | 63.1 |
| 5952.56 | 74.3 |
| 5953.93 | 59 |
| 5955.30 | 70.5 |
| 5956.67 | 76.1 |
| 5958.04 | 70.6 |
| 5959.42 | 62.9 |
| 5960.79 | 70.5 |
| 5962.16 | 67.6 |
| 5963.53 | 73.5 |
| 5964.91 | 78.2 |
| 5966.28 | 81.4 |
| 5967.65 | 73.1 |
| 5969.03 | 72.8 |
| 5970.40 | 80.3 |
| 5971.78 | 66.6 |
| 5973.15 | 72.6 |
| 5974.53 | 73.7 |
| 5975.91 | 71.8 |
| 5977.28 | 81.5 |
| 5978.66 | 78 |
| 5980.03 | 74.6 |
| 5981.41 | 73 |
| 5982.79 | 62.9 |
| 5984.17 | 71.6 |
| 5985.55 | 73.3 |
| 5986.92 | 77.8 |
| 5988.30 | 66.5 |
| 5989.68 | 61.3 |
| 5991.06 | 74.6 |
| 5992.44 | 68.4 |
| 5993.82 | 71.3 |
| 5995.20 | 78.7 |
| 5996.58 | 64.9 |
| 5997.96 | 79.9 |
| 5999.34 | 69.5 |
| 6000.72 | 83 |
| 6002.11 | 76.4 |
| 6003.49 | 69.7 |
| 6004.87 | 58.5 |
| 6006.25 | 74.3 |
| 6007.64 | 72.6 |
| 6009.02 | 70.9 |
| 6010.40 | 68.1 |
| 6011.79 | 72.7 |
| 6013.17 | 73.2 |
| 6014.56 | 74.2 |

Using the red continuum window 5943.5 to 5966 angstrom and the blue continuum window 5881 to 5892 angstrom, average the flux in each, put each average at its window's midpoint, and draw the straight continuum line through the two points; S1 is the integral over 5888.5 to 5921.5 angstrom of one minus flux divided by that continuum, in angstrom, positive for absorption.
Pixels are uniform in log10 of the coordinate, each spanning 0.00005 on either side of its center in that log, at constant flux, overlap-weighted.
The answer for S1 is 0.9 angstrom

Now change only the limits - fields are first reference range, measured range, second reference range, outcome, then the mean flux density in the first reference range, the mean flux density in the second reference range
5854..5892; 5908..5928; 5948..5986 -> 1.2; 68.2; 72.5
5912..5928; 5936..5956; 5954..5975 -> -1.6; 63.7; 72.3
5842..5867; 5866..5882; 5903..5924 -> 0.1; 72.8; 66.2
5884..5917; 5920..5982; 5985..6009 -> -2.7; 66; 71.8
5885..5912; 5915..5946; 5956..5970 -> 0.3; 66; 72.8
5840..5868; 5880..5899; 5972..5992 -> 2.6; 72.7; 72.2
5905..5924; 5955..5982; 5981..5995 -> -1.7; 65.7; 70.3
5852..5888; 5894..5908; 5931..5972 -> 0.9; 69.4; 73.2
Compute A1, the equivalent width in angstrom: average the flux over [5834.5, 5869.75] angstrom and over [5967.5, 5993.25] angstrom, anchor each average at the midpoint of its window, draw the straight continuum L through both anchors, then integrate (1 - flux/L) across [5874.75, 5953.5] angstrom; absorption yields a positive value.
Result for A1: 4.13 angstrom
